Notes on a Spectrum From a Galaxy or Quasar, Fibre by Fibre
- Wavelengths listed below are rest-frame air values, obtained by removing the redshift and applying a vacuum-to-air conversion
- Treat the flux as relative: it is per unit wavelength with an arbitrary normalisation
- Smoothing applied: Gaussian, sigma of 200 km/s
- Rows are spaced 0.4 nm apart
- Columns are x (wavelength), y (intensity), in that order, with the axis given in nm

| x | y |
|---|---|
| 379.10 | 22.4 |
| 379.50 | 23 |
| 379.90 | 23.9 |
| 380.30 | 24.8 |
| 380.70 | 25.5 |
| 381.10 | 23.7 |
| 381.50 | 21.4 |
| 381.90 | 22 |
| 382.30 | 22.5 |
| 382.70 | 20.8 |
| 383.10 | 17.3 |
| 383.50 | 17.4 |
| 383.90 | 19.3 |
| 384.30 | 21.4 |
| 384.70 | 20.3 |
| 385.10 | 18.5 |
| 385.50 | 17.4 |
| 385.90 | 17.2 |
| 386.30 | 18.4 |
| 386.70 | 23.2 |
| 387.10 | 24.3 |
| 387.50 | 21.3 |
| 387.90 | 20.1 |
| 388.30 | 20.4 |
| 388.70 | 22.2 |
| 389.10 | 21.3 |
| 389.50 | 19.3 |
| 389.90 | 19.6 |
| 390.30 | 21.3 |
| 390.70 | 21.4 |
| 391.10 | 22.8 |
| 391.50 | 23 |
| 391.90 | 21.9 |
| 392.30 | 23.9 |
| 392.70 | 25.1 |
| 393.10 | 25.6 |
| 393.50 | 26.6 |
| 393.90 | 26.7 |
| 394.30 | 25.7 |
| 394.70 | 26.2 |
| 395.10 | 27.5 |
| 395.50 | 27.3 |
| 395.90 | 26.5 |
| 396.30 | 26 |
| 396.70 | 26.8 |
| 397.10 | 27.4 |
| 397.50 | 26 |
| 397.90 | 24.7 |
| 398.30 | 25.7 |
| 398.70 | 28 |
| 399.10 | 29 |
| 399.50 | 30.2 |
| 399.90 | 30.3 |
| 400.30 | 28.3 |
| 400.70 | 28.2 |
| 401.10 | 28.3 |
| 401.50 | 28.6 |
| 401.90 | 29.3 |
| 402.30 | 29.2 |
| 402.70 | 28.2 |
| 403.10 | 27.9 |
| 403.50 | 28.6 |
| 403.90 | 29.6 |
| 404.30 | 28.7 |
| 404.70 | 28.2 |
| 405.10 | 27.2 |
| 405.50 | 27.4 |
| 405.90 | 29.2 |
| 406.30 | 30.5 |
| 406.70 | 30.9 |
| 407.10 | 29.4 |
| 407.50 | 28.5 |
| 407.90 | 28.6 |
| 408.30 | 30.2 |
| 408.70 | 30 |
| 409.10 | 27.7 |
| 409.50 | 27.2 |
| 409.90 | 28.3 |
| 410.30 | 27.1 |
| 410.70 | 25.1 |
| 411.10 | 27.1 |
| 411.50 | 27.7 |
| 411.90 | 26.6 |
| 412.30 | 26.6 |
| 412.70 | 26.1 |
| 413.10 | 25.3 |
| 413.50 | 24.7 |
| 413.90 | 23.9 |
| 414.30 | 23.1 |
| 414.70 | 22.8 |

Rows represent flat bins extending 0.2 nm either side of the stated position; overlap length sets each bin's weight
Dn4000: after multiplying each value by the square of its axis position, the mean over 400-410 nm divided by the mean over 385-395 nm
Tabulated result 1.39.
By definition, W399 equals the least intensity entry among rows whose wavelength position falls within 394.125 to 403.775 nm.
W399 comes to 24.7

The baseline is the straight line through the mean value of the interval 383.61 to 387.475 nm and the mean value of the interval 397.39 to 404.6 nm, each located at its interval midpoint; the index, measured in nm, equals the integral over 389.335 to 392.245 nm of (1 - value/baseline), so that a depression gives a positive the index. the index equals 0.17 nm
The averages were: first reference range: 20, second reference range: 28.3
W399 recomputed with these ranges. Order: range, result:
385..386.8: 17.2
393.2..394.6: 25.7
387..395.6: 19.3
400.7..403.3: 27.9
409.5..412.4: 25.1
